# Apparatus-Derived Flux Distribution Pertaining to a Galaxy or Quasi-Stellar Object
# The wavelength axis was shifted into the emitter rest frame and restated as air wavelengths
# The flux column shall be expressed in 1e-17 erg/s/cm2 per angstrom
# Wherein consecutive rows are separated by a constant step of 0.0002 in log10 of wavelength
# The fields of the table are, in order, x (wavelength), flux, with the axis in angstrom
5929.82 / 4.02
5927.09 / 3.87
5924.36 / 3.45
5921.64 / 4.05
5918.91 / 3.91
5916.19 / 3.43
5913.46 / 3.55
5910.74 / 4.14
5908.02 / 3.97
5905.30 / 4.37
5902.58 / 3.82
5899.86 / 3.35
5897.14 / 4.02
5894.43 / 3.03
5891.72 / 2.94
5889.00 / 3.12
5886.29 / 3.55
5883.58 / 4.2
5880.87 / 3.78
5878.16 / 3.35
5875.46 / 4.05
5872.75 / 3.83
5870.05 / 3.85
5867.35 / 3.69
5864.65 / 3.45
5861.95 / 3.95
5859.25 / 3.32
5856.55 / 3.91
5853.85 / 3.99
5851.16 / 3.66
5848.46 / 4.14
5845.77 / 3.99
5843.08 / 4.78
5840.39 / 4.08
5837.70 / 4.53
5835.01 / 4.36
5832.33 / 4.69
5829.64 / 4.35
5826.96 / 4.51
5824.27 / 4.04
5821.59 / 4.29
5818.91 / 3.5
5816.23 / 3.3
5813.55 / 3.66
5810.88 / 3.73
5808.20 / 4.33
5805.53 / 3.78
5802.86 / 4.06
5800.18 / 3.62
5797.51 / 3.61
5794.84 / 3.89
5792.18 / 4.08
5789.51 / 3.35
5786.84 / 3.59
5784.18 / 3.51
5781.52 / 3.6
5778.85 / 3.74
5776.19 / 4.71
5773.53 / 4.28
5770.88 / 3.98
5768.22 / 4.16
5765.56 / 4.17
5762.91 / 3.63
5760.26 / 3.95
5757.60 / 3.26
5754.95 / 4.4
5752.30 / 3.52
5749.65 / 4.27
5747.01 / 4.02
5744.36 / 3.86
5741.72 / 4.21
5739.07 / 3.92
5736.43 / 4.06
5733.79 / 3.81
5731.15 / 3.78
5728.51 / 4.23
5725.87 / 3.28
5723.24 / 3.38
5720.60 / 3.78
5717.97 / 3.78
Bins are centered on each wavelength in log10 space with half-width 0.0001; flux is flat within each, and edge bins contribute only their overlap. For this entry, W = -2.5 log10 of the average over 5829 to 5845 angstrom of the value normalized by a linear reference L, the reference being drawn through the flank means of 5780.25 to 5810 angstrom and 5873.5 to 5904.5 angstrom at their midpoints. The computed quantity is -0.21 mag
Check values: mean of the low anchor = 3.77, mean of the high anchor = 3.58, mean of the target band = 4.45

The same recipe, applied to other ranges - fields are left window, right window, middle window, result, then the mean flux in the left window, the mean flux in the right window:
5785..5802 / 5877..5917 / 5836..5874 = -0.08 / 3.69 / 3.64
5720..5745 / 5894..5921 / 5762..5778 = -0.09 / 3.83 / 3.79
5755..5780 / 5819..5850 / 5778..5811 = 0.10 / 4.01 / 4.3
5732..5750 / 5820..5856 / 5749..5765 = 0.06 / 4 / 4.25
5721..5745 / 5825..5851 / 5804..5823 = 0.11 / 3.83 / 4.34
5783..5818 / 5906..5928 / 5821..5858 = -0.13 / 3.73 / 3.81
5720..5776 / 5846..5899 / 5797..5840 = -0.07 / 3.92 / 3.68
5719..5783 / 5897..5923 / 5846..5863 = 0.01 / 3.92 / 3.85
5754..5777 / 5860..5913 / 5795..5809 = 0.02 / 4.04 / 3.7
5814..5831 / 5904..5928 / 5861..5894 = 0.08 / 3.98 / 3.86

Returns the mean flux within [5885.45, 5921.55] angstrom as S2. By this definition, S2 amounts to 3.65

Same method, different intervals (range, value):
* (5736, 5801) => 3.9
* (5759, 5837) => 3.95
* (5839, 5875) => 3.9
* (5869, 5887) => 3.81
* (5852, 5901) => 3.63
